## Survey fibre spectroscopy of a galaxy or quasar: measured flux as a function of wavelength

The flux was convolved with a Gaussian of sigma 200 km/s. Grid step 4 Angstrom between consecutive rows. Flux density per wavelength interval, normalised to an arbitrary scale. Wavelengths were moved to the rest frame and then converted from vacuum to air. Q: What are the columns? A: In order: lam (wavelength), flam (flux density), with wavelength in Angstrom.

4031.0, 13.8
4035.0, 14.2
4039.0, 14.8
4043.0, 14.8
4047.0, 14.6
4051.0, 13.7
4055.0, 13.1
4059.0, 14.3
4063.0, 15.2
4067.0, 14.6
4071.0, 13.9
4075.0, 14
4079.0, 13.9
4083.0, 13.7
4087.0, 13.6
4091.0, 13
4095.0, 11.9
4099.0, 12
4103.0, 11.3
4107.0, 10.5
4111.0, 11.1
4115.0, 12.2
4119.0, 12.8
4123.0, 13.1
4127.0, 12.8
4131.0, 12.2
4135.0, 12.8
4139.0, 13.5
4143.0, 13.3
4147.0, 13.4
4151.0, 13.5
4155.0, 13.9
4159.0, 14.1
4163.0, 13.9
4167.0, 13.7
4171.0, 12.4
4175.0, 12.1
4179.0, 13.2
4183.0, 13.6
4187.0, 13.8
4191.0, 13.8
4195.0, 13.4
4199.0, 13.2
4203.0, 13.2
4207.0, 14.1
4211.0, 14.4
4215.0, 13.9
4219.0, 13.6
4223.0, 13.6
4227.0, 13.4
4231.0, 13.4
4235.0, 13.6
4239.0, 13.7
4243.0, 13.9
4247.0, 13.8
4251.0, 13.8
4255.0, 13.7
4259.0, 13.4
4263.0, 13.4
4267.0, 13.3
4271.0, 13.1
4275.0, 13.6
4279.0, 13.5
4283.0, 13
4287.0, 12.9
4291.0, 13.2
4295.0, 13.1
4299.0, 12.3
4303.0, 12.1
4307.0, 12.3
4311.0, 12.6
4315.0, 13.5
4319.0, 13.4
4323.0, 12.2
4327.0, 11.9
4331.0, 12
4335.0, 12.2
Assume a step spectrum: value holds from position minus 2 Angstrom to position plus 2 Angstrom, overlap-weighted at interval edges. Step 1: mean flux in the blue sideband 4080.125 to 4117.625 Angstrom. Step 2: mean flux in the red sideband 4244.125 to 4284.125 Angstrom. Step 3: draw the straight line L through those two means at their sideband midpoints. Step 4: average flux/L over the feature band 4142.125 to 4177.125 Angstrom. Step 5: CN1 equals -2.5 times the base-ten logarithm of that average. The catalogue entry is -0.059 mag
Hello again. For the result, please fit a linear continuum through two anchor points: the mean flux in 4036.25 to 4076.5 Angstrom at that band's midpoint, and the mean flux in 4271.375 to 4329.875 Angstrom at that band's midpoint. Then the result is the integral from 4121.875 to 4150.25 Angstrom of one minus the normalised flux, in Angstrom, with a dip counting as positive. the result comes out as 1.6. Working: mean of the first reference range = 14.3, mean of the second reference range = 12.8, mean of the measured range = 13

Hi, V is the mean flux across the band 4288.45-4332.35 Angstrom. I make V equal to 12.6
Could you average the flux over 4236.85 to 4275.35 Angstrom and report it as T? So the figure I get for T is 13.6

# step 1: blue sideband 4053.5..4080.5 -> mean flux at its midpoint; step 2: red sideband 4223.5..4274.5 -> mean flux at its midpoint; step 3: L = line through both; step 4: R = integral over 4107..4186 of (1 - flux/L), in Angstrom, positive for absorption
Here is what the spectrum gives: 5.2 Angstrom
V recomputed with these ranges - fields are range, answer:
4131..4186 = 13.3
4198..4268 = 13.6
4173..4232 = 13.5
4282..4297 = 13.1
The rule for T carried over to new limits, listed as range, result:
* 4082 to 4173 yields 12.8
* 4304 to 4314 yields 12.5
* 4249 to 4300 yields 13.3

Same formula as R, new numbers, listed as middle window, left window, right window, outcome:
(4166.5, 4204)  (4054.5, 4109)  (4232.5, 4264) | 0.8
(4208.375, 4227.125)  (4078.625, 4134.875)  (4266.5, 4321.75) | -1.6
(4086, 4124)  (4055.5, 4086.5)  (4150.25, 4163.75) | 5.3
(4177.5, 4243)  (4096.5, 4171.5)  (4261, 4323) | -3.8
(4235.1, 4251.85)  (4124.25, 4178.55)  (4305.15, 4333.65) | -1.2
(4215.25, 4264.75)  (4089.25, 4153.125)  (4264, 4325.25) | -3.2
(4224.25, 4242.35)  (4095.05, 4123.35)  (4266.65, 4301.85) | -1.2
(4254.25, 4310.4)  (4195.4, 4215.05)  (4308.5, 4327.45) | 0.2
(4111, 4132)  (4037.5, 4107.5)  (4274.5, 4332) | 1.4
